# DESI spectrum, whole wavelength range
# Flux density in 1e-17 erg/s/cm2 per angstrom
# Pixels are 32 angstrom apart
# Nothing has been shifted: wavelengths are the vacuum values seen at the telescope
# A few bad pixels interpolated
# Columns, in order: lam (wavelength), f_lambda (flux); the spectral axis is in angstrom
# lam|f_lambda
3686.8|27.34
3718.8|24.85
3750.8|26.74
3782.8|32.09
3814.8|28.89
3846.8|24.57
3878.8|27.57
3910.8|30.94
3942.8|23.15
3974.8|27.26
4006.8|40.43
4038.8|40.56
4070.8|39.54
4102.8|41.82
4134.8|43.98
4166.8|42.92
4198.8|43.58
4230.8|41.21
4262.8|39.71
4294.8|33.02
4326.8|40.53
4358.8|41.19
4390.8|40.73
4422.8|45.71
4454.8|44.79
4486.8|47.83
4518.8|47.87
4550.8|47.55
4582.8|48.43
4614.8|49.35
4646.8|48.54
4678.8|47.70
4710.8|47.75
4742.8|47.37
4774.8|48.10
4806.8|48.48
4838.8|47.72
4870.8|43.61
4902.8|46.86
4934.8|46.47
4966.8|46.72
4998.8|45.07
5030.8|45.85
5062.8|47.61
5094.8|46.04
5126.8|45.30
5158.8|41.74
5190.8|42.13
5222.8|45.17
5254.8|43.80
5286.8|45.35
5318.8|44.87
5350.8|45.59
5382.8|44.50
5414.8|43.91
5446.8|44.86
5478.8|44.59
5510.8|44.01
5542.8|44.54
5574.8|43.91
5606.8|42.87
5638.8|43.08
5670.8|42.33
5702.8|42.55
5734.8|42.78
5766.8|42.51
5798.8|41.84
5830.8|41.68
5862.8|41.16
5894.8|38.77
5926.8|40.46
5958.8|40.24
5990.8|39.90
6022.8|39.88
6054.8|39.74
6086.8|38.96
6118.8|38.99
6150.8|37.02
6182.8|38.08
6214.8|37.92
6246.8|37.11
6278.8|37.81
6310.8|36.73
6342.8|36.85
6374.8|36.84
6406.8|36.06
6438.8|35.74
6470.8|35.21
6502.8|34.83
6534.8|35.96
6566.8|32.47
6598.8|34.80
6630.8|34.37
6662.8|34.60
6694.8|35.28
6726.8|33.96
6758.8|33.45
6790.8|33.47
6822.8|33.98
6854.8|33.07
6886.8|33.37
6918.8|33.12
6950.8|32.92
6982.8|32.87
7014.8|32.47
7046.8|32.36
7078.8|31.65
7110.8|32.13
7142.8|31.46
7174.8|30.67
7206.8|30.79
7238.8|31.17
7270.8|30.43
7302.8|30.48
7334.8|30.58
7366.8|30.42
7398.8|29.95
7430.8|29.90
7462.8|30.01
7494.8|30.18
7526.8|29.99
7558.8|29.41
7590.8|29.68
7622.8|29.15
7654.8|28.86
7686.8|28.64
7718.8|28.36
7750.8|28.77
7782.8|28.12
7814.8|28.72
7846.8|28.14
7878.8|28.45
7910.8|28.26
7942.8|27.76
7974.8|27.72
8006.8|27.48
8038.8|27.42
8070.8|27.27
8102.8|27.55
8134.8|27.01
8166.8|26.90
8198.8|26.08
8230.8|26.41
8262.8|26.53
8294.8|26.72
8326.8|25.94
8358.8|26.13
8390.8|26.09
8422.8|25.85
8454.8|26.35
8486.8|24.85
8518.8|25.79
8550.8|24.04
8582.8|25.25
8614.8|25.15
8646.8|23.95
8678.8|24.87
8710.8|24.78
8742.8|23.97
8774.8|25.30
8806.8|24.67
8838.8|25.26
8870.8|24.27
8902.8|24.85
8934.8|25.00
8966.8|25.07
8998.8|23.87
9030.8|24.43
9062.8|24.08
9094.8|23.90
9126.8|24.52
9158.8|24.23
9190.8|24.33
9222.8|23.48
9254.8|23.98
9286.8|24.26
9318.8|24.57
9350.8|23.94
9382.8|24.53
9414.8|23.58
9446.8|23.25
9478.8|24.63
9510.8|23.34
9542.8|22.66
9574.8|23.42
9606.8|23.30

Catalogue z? 0.00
